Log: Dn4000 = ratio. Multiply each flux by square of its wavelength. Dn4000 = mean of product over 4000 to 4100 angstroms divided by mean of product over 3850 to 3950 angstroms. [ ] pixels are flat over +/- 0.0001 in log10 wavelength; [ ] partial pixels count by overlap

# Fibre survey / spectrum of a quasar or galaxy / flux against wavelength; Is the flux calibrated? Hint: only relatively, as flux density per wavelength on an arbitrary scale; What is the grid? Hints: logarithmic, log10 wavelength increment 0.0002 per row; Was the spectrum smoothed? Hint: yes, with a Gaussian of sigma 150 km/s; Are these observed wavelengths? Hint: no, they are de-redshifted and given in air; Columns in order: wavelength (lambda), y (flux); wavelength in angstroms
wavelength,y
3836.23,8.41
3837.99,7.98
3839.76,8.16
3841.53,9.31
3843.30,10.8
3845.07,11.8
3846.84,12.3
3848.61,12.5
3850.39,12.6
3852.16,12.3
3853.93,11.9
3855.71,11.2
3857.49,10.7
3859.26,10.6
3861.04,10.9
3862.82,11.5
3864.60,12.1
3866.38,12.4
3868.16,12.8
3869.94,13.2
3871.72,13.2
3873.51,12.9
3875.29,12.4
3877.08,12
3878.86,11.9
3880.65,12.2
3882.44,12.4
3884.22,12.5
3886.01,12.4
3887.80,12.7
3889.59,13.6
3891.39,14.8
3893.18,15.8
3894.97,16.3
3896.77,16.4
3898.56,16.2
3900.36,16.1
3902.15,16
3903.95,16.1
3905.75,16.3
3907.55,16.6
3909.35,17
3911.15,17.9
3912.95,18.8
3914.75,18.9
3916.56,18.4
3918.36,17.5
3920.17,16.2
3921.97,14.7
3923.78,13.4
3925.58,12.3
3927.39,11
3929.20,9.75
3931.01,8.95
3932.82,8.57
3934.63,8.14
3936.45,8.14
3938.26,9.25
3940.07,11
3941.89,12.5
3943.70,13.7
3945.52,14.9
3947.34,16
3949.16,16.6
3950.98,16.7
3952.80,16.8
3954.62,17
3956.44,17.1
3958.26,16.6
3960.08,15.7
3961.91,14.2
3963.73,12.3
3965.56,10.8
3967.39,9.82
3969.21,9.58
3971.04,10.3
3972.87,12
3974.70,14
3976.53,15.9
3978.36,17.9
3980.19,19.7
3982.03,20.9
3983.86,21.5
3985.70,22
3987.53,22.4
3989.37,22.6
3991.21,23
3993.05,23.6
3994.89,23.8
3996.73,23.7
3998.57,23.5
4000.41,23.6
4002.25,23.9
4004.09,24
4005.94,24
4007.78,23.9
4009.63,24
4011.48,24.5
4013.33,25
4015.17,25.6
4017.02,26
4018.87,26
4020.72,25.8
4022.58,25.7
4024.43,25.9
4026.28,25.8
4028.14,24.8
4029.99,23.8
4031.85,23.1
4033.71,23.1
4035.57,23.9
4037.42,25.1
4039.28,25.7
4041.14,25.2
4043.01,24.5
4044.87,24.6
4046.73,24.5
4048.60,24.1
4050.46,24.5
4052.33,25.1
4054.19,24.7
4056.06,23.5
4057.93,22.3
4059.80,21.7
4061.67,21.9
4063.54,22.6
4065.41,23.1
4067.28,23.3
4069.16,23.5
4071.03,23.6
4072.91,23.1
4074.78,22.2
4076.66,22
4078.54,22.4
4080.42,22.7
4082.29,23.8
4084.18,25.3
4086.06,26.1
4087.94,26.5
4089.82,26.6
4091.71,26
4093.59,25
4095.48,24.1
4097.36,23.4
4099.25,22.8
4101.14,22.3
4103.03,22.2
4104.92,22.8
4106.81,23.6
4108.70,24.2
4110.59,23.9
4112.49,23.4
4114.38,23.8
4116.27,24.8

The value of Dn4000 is 1.94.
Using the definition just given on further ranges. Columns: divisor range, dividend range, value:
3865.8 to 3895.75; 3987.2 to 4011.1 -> 1.90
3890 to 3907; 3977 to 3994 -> 1.40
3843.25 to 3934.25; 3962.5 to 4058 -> 1.73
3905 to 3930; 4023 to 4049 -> 1.67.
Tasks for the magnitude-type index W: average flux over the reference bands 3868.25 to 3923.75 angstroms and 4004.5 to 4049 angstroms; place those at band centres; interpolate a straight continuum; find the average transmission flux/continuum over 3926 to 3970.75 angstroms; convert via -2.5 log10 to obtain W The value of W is 0.44 mag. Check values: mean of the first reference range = 15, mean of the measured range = 12.7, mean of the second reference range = 24.8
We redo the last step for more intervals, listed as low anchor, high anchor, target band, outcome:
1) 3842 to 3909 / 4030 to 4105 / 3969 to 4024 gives -0.09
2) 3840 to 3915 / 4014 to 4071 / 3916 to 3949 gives 0.34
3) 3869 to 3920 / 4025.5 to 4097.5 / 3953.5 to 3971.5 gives 0.35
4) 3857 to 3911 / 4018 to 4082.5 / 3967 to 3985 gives 0.25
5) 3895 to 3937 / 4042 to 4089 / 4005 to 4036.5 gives -0.18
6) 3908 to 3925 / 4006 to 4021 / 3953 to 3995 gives 0.28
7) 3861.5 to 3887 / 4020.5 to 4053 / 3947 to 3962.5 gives 0.13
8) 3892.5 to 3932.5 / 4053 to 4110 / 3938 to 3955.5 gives 0.17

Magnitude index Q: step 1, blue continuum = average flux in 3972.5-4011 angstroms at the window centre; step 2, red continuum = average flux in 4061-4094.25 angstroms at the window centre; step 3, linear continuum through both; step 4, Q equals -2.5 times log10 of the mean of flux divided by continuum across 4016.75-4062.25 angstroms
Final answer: -0.07 mag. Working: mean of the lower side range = 21.6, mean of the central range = 24.4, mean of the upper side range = 23.9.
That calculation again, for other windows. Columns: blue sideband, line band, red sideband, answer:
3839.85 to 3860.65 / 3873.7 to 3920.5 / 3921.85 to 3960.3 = -0.24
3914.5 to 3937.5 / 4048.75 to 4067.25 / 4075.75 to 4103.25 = -0.07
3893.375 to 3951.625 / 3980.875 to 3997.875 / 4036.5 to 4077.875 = -0.19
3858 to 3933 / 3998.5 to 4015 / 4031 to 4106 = -0.19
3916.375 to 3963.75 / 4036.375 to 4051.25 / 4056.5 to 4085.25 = -0.18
